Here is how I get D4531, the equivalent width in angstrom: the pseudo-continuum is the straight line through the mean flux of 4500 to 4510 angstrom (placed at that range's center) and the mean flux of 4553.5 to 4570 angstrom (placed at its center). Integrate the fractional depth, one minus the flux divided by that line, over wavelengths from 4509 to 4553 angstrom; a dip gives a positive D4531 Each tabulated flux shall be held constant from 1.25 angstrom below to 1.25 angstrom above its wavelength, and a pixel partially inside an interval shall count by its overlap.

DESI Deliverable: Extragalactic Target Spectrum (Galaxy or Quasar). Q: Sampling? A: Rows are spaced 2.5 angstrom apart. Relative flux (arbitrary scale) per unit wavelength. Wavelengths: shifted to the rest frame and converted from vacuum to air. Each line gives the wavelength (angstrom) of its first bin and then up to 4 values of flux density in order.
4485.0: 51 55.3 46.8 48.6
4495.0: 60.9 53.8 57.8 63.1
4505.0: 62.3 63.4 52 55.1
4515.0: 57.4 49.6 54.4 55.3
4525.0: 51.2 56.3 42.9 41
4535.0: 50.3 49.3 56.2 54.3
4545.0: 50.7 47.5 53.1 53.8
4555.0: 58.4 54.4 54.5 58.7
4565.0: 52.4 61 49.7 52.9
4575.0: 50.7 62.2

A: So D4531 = 5.3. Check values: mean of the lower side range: 60.9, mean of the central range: 51.7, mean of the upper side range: 56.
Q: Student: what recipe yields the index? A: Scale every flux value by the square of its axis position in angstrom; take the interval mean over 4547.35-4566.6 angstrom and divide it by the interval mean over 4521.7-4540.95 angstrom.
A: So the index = 1.1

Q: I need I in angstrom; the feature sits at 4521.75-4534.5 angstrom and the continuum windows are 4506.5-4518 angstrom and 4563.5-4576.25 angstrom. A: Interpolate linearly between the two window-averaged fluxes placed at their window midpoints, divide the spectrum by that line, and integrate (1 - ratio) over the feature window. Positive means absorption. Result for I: 1.4 angstrom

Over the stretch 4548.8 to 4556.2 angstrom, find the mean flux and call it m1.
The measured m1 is 55.1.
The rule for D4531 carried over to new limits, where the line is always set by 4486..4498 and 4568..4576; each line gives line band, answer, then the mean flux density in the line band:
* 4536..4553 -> 0.1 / 52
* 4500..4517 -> -1.8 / 58.4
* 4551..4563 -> -0.8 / 55.7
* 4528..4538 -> 1.2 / 46.4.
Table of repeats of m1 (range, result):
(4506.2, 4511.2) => 57.8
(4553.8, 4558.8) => 56.4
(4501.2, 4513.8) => 59.2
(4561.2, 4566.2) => 55.6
